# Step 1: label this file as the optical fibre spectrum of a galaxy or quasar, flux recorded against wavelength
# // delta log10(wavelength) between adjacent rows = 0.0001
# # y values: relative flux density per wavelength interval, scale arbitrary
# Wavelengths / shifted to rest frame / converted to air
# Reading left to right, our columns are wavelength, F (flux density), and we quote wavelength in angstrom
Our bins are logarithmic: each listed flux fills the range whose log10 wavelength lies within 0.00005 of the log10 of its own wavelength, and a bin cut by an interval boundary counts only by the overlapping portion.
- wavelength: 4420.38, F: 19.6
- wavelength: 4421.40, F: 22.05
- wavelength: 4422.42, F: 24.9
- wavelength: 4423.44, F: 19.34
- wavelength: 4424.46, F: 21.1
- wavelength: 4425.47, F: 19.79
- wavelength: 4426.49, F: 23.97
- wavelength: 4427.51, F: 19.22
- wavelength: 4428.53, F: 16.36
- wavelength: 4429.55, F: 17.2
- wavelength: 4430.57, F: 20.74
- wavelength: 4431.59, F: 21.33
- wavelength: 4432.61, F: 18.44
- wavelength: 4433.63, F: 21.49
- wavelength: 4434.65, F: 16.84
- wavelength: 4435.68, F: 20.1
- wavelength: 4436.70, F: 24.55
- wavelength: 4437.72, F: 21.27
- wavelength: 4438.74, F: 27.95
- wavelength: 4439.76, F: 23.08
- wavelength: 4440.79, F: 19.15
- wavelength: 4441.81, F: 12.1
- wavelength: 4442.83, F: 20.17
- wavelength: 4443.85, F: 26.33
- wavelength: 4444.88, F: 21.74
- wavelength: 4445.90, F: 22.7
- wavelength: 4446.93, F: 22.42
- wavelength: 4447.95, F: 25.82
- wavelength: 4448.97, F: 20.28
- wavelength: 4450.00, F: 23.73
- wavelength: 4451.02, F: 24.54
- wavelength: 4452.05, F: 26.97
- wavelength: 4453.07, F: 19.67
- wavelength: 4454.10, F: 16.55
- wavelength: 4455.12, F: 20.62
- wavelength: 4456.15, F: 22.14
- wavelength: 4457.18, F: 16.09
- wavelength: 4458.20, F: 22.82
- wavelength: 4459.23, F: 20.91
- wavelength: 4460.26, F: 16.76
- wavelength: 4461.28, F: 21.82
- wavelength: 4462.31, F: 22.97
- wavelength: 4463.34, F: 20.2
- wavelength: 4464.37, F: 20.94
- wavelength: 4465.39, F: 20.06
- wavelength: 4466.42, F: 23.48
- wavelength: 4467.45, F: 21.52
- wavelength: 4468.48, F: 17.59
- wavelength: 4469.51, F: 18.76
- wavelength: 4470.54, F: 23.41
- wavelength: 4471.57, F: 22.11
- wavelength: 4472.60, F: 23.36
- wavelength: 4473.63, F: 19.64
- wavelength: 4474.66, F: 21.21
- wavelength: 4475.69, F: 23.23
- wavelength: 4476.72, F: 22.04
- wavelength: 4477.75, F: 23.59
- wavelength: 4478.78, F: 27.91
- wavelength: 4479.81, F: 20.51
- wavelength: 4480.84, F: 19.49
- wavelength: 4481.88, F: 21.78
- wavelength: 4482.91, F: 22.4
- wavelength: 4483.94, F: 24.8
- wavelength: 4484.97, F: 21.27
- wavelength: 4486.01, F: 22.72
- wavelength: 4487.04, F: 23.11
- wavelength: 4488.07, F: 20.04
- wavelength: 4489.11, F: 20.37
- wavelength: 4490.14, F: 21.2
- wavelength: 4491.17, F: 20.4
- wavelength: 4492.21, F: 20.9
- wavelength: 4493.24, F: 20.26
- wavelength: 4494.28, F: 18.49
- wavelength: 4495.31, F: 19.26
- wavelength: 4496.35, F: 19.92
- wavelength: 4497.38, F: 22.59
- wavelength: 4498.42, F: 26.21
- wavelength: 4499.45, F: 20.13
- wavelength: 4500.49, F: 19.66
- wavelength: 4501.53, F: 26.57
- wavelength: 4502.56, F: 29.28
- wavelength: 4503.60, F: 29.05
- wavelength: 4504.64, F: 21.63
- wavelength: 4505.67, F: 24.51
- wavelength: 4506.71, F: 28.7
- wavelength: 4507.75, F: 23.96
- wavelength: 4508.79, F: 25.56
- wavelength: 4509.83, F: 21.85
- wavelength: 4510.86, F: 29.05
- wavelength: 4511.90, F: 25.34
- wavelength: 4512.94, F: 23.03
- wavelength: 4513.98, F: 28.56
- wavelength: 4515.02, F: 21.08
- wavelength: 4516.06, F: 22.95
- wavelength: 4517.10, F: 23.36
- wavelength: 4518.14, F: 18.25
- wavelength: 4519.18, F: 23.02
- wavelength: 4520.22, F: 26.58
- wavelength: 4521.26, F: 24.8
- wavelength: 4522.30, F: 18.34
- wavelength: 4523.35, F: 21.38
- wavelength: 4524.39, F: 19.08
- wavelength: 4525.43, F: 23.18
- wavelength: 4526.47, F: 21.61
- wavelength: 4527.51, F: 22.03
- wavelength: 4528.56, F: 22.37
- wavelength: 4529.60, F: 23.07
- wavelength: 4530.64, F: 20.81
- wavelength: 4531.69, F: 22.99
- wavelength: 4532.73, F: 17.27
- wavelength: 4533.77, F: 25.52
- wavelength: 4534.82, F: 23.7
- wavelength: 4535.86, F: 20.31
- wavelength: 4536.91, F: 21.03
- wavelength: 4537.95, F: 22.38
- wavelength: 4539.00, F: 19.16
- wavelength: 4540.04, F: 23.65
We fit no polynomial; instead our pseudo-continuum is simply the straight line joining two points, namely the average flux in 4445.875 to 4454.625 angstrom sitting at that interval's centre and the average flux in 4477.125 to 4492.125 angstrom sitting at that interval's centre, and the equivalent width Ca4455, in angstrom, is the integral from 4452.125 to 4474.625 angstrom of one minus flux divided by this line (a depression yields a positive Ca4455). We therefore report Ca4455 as 1.7 angstrom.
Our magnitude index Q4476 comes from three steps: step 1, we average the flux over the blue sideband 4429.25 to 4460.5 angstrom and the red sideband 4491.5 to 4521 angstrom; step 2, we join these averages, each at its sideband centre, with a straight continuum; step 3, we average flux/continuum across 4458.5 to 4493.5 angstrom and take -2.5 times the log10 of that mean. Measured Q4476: 0.04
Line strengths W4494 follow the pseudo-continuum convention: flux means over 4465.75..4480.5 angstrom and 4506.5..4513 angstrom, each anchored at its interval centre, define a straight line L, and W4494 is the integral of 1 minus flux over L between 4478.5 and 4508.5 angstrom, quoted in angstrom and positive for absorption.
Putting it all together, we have 1.5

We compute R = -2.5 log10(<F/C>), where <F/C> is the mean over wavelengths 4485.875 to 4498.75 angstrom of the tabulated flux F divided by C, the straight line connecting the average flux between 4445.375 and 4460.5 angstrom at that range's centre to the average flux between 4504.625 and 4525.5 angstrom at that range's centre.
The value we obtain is 0.09 mag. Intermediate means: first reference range 21.5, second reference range 23.6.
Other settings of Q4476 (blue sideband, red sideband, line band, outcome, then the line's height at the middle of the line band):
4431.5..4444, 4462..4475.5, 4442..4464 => -0.027 mag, 21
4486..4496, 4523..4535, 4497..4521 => -0.154 mag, 21.2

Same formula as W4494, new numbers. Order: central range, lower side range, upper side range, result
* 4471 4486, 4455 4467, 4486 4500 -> -1.06 angstrom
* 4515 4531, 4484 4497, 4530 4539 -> -0.47 angstrom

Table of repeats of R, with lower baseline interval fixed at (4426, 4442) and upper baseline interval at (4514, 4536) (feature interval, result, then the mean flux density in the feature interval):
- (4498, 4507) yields -0.15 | 25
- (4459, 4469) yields 0.02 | 20.6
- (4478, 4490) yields -0.04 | 22.2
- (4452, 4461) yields 0.04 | 20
